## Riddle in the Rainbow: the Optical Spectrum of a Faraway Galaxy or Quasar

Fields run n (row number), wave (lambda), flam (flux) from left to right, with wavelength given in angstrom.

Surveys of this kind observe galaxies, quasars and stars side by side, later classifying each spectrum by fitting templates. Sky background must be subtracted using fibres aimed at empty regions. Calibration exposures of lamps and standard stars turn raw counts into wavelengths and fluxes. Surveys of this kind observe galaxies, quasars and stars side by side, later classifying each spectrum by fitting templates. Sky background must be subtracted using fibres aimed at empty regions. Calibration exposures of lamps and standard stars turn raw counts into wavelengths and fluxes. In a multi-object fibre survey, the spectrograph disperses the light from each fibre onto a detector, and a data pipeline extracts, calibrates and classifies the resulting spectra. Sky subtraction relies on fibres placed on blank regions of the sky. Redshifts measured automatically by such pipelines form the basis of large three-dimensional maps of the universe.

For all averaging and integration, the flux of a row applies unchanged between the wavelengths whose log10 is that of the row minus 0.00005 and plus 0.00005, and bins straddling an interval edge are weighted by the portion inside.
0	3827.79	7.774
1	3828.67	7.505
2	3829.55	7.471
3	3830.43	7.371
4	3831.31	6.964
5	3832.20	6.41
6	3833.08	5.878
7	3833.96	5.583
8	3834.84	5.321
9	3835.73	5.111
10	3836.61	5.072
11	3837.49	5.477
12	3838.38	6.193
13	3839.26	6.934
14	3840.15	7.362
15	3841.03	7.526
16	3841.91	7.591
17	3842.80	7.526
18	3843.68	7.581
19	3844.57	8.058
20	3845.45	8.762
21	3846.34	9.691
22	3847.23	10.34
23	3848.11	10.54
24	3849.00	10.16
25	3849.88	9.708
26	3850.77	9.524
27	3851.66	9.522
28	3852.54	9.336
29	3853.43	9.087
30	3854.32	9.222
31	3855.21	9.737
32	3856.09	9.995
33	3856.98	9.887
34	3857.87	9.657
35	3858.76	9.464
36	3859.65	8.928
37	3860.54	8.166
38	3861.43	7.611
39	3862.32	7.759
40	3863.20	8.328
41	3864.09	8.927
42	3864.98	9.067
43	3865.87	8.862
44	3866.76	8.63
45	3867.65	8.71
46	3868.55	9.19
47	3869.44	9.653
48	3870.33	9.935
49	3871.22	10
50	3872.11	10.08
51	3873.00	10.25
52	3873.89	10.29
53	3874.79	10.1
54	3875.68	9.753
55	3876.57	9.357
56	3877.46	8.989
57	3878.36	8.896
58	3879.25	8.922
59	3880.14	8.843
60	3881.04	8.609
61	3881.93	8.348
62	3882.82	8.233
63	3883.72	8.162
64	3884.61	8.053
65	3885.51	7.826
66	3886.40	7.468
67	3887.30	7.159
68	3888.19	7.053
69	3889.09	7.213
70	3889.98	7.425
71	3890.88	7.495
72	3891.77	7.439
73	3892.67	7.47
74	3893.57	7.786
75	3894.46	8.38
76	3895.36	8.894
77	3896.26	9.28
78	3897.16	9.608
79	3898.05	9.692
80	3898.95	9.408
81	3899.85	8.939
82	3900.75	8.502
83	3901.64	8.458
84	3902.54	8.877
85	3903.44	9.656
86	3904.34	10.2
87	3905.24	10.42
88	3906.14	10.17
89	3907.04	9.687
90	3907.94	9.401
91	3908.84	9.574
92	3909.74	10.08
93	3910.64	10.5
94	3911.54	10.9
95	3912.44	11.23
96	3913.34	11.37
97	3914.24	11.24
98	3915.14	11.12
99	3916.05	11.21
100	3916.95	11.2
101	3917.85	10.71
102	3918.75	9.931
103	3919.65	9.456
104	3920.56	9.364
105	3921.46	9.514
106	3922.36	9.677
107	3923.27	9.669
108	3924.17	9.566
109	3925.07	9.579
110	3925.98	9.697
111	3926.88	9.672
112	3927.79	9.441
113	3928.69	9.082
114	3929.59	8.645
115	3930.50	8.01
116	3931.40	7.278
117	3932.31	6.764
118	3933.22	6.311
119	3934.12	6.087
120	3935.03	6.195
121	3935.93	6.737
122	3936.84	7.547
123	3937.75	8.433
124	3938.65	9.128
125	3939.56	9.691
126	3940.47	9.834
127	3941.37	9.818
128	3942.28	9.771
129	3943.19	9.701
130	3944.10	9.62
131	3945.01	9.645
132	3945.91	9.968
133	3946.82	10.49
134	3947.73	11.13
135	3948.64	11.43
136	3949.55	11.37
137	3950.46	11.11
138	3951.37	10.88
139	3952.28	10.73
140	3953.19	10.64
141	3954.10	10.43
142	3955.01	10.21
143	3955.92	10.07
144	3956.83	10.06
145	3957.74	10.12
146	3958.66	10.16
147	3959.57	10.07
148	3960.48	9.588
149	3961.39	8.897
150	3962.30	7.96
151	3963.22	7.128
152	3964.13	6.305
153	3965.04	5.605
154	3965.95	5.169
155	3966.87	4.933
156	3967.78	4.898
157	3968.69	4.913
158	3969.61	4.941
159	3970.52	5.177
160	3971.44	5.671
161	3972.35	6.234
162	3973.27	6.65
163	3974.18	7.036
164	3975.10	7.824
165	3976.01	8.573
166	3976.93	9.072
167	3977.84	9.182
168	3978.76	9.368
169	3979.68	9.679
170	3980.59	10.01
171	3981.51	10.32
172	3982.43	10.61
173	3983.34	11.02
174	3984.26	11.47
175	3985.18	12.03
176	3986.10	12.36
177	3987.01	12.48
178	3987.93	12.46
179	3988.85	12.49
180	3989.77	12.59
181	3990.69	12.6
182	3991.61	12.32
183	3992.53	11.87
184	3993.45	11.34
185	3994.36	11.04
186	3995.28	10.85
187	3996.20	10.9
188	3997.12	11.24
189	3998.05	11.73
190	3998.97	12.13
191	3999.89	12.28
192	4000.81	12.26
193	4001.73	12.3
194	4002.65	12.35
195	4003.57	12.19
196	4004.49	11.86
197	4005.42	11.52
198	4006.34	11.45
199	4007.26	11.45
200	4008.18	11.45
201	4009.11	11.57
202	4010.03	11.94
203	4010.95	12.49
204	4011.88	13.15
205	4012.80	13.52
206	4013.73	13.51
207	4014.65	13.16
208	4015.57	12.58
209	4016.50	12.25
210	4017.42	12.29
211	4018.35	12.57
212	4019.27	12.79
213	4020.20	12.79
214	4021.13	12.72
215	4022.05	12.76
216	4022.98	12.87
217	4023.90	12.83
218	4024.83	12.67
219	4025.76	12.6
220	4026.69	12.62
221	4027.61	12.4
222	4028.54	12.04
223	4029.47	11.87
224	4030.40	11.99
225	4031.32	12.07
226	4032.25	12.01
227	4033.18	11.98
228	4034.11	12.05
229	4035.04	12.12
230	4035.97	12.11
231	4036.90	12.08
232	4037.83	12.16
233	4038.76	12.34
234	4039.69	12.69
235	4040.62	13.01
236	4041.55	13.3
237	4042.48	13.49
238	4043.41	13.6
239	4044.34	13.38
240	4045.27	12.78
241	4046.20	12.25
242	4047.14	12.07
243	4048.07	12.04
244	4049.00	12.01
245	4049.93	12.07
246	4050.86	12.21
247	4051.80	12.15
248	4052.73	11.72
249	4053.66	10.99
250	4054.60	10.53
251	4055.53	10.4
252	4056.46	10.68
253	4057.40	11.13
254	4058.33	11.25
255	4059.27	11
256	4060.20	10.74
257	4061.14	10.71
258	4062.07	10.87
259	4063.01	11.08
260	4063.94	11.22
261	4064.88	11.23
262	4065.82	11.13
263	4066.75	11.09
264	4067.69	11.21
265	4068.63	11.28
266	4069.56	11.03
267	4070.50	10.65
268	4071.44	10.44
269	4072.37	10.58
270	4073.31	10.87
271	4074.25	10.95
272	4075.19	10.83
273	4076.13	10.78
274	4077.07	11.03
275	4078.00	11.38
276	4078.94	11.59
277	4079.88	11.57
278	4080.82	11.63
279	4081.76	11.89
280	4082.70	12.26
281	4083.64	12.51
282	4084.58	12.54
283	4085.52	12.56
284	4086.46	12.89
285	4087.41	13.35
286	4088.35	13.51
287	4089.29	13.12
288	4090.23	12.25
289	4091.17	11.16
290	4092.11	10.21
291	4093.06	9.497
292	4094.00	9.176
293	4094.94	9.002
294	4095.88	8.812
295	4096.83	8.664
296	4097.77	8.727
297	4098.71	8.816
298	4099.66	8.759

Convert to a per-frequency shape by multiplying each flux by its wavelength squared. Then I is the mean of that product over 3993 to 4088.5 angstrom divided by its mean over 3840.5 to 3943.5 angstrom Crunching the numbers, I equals 1.4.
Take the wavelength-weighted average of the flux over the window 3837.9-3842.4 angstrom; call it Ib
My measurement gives 7.11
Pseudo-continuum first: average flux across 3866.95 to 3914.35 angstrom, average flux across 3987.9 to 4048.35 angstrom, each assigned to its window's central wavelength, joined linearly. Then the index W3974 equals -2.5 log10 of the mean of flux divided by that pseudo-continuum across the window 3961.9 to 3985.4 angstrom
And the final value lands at 0.41 mag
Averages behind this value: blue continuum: 9.1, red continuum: 12.3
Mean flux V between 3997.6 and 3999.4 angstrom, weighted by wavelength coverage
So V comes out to 11.9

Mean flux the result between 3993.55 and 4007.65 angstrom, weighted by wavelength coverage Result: 11.7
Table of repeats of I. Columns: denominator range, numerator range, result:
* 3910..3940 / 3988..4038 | 1.38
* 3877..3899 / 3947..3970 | 1.10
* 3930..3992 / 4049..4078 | 1.28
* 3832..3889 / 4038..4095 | 1.52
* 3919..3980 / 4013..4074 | 1.45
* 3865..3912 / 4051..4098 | 1.36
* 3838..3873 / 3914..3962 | 1.12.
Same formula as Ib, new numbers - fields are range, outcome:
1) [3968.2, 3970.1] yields 4.94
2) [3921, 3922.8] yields 9.62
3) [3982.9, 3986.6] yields 11.7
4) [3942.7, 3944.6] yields 9.63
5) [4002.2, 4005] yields 12.1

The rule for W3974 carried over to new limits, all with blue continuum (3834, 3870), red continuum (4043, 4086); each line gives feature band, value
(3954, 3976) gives 0.319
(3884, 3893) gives 0.196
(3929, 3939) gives 0.285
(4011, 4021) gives -0.189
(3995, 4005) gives -0.125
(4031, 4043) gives -0.124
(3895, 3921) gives -0.083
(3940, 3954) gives -0.066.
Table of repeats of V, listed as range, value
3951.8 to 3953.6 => 10.7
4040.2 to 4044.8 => 13.4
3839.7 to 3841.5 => 7.46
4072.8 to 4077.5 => 10.9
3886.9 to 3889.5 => 7.14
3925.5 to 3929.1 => 9.47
